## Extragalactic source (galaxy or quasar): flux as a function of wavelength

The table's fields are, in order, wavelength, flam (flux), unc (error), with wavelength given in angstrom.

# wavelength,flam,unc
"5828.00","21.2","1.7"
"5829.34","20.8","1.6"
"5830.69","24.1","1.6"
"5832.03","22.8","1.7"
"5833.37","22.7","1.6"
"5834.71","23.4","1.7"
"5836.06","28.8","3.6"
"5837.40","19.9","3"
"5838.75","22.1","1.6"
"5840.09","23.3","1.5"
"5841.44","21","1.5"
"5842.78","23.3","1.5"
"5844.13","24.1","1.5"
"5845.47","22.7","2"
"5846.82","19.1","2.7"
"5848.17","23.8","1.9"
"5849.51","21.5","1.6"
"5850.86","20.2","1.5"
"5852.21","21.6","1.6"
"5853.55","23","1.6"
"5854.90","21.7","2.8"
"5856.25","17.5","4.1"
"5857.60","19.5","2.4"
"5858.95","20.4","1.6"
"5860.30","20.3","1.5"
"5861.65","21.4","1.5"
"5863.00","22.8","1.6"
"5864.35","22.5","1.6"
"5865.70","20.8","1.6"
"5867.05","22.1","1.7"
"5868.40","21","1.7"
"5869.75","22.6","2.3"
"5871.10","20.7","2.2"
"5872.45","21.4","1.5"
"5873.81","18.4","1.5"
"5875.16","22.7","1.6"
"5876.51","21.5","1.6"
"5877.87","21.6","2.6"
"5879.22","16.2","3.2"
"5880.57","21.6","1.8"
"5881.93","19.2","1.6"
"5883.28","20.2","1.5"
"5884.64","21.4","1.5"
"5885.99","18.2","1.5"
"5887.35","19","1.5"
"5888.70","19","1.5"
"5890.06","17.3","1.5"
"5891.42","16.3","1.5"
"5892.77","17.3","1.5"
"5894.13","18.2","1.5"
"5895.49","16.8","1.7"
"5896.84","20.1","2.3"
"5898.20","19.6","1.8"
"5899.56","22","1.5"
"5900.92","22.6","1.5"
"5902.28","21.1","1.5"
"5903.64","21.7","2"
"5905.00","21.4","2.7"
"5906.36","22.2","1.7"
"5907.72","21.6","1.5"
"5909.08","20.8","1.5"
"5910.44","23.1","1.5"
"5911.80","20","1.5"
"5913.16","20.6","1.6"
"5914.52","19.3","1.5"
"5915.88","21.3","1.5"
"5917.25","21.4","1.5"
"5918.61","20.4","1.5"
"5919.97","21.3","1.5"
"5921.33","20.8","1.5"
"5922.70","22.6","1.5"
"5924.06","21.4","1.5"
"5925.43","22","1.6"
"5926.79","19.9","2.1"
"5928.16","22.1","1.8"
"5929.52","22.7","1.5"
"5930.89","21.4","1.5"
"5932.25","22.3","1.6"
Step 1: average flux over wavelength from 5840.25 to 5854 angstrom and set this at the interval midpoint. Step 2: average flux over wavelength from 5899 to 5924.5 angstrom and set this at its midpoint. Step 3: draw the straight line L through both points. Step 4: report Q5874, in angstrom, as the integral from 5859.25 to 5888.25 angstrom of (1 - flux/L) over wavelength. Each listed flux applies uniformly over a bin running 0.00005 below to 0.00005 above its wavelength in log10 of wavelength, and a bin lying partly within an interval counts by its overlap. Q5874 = 1.4 angstrom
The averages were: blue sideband 22.1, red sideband 21.3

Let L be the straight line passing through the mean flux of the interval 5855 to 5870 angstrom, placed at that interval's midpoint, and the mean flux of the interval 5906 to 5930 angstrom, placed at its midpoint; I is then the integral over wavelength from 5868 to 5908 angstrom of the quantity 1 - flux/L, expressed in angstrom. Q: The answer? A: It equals 2.0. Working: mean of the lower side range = 21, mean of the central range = 20.1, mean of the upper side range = 21.3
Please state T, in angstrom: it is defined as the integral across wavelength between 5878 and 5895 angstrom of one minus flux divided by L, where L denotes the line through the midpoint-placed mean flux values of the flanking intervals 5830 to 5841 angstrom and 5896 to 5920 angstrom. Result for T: 2.37 angstrom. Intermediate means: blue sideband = 23.3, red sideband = 21.1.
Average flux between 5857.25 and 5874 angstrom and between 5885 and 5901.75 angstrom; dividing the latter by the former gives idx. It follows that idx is 0.89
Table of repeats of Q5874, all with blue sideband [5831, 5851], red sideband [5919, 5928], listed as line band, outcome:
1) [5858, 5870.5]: 0.45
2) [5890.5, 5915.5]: 1.64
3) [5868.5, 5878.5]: 0.40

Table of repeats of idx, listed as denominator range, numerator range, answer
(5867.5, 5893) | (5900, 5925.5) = 1.08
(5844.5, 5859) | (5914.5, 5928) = 1.00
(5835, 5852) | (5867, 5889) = 0.91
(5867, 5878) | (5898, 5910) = 1.01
